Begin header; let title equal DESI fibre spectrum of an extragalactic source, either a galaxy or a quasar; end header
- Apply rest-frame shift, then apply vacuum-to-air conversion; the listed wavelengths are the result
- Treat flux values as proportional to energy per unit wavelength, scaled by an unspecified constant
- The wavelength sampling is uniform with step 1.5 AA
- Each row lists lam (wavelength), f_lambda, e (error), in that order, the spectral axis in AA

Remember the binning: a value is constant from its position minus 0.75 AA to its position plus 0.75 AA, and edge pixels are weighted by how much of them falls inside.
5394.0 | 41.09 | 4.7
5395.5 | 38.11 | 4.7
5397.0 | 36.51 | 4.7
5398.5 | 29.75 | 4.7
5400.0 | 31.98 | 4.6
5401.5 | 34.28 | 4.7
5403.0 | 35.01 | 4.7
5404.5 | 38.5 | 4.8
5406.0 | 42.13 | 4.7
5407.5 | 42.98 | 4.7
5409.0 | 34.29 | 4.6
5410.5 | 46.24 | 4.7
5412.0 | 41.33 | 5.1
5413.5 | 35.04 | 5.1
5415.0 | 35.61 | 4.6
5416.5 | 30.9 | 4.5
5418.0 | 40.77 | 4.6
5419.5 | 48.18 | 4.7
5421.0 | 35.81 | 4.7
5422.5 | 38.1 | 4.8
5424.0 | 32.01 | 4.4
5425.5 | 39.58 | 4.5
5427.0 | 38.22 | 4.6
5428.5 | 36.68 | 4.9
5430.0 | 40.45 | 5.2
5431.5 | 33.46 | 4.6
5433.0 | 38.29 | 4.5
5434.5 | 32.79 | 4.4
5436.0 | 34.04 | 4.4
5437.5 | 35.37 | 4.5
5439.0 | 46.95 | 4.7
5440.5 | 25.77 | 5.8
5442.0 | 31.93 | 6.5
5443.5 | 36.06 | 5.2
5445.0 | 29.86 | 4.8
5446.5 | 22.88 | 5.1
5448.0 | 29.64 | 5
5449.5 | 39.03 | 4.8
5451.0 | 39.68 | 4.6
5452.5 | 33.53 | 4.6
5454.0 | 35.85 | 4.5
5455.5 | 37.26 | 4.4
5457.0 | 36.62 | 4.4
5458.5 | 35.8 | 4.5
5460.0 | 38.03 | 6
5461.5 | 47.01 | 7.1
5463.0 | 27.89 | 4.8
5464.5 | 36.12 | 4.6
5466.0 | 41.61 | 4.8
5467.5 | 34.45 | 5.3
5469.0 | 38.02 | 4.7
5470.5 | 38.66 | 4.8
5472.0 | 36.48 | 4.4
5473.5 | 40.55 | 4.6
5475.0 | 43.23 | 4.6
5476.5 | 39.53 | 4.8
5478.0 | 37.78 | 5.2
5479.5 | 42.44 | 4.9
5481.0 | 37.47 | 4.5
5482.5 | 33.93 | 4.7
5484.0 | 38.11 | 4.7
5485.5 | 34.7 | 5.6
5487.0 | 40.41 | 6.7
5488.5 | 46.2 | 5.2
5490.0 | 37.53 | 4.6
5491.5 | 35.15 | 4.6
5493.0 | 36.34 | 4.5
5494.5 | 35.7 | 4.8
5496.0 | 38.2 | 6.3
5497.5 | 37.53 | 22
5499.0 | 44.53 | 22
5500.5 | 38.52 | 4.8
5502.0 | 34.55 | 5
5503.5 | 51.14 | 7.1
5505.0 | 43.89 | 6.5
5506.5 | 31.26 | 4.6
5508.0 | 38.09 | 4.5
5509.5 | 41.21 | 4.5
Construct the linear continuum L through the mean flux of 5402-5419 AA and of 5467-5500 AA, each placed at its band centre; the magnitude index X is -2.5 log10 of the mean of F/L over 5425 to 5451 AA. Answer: 0.11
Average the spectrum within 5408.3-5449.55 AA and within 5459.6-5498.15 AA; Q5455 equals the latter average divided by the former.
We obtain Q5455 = 1.1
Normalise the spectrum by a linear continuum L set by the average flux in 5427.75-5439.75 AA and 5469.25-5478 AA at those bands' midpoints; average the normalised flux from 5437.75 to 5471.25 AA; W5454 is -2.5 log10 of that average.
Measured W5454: 0.08 mag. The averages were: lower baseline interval 37.3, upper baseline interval 39.4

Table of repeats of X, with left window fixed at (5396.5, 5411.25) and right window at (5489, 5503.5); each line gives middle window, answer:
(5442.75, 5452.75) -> 0.15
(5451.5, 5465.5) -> 0.04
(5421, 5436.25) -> 0.03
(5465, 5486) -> -0.01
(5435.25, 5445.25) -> 0.10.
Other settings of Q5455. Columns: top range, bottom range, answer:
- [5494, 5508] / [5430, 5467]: 1.12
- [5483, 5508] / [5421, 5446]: 1.10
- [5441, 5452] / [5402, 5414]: 0.83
